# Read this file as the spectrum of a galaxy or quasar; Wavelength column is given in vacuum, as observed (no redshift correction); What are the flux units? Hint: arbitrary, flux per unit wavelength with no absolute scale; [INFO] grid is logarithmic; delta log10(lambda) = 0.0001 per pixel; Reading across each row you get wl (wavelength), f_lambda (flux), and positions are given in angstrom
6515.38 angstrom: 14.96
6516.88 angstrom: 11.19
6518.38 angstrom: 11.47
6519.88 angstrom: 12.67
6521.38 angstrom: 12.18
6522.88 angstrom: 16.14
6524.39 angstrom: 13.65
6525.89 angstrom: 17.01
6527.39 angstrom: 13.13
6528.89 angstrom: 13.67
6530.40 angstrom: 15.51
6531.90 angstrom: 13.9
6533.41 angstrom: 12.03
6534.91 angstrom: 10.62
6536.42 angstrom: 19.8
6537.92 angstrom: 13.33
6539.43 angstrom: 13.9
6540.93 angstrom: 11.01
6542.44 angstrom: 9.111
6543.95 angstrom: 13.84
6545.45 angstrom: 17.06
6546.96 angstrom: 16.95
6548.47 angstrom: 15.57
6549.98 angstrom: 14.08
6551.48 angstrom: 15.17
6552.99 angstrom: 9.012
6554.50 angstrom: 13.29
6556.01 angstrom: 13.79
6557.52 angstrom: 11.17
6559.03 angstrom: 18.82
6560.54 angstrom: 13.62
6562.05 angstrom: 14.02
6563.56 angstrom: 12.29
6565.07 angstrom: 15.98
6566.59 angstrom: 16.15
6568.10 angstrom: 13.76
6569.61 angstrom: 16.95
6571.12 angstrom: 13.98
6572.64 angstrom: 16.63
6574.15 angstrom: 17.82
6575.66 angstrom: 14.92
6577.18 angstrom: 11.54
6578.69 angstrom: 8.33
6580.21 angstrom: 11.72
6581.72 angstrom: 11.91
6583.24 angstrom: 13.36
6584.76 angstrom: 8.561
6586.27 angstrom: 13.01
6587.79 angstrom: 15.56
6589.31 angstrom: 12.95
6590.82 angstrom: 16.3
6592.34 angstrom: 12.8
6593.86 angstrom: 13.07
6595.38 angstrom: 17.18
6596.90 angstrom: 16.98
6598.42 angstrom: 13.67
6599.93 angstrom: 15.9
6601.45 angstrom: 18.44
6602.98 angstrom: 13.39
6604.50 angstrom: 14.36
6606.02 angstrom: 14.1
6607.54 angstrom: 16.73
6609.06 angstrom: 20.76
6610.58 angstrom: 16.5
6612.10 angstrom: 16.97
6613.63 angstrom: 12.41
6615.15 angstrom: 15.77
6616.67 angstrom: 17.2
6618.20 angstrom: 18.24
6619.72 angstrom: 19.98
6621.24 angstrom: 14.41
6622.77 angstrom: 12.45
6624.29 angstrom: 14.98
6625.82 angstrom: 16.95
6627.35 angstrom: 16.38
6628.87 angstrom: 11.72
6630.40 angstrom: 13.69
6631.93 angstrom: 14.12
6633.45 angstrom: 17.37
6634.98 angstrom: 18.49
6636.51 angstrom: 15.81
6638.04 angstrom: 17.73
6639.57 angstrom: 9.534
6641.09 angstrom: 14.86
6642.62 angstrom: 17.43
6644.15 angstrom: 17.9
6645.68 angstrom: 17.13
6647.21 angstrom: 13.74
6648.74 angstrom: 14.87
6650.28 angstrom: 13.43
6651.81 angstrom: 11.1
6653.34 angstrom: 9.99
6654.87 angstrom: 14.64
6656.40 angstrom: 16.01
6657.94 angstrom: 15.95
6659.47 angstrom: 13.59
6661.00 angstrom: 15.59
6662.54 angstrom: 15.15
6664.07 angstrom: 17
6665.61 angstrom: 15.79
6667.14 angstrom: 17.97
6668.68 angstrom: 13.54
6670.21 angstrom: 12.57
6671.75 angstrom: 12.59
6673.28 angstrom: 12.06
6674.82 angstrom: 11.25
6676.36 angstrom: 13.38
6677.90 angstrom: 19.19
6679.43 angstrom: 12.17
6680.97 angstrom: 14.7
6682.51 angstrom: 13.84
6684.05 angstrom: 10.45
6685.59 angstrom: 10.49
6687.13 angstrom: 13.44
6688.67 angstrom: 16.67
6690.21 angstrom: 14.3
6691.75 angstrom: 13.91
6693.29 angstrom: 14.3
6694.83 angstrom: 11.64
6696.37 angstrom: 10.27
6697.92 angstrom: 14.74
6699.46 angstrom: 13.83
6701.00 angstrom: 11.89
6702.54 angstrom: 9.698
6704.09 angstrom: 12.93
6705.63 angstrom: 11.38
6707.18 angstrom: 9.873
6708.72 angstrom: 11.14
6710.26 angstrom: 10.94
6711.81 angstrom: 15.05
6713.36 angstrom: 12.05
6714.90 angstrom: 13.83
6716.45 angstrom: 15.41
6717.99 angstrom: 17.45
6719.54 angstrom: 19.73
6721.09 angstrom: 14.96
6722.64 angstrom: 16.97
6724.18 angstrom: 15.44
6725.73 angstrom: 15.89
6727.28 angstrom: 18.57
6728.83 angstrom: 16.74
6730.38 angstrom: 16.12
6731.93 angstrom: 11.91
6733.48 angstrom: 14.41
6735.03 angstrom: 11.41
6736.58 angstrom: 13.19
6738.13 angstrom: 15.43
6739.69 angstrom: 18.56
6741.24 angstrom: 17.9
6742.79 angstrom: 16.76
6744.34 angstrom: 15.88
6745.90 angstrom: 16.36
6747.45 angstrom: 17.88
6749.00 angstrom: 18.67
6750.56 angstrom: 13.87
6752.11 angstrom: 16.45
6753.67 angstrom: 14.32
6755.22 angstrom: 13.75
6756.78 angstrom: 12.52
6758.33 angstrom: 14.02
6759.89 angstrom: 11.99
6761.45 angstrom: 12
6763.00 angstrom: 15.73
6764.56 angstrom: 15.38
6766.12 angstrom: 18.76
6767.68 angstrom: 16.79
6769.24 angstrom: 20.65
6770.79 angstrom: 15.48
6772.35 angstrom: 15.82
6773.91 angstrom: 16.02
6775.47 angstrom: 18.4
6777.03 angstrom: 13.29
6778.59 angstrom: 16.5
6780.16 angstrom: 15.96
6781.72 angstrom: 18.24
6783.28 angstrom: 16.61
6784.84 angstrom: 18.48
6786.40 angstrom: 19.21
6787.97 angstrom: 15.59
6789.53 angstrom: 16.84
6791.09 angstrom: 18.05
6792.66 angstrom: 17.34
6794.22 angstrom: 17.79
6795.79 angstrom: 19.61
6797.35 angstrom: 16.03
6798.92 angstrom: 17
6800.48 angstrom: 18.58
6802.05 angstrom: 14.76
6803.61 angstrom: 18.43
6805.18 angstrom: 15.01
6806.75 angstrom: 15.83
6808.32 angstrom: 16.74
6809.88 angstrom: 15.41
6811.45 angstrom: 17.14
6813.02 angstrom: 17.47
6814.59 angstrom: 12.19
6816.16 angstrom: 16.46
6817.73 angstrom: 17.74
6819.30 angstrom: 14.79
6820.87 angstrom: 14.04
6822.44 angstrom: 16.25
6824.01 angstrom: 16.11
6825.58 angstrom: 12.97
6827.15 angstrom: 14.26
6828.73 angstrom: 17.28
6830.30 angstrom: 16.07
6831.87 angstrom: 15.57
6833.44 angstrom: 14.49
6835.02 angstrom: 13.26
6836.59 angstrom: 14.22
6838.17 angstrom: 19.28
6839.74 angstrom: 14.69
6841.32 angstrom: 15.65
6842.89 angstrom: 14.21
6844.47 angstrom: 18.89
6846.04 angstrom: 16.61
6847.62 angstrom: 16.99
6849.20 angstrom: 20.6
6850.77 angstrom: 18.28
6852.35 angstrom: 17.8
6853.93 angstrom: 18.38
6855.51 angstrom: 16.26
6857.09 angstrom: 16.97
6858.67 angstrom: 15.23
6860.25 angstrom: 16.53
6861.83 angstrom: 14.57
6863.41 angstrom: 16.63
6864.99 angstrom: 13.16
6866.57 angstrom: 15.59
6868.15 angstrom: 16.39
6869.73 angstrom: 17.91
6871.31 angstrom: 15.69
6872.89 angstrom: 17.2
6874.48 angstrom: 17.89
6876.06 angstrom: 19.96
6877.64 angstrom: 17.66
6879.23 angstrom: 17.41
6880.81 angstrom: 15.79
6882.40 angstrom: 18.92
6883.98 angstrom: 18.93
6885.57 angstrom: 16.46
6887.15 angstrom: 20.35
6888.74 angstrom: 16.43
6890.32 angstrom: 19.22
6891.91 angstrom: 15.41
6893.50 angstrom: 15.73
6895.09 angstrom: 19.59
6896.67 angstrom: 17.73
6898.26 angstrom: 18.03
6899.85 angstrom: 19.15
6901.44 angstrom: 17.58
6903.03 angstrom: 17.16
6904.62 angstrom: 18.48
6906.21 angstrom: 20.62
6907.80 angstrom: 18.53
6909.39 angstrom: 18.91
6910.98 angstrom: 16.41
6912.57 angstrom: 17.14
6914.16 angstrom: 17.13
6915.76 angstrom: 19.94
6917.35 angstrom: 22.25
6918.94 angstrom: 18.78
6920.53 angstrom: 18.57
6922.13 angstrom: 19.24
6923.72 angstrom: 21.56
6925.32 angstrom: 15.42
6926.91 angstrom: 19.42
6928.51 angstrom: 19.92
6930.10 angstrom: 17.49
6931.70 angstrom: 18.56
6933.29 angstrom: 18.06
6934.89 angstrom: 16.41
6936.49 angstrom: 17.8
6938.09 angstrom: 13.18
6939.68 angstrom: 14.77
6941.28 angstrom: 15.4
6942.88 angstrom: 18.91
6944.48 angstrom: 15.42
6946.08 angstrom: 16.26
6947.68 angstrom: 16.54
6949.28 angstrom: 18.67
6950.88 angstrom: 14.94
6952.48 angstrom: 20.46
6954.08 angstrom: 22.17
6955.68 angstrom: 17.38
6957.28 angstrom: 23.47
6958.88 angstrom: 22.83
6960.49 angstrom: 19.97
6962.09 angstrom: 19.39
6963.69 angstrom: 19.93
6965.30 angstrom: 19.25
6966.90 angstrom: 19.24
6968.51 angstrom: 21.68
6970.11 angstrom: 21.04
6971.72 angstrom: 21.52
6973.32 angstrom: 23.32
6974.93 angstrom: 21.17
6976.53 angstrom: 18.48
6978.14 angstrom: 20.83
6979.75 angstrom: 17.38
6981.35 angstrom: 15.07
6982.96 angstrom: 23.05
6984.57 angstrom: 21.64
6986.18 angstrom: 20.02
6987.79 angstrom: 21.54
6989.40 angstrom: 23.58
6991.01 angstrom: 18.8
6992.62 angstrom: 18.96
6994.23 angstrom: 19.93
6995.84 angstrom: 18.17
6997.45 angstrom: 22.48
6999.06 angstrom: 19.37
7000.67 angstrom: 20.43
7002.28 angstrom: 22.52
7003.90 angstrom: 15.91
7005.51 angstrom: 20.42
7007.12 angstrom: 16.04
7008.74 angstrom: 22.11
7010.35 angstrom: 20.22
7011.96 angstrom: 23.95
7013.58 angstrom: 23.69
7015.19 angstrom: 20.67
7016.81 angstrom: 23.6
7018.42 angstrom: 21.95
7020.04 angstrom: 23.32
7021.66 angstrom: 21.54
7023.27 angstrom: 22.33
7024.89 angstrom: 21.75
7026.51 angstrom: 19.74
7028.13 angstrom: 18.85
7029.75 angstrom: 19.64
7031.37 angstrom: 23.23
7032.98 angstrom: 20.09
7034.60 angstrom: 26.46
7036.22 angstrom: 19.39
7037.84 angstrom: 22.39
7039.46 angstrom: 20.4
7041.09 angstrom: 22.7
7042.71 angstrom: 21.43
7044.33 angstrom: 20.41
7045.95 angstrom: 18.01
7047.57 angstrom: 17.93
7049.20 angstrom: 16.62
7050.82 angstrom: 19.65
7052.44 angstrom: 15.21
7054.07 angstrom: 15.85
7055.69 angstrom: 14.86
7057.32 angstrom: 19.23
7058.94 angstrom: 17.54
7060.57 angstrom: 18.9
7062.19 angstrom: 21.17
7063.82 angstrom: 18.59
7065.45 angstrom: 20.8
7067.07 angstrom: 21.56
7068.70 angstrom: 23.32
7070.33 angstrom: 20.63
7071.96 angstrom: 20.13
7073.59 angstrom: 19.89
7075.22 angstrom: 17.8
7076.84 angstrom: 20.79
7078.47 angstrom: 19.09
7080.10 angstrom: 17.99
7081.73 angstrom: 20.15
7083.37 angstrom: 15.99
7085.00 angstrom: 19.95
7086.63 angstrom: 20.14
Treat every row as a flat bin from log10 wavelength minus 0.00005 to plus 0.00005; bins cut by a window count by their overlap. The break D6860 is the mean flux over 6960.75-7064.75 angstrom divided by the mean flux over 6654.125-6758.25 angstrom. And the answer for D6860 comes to 1.40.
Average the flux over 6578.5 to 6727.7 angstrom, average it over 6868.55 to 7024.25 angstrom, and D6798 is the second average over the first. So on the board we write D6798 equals 1.32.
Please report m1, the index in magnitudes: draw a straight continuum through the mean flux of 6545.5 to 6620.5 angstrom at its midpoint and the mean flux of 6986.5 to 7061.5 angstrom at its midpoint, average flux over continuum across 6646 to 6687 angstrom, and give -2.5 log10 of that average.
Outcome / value 0.14 mag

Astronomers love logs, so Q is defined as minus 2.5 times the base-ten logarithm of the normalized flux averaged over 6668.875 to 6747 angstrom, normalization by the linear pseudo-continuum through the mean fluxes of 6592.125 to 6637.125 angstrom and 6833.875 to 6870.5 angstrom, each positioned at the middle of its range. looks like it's 0.14 mag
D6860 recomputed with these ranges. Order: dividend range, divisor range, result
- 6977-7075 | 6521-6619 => 1.40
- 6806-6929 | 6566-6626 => 1.15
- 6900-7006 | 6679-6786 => 1.29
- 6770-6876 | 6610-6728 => 1.13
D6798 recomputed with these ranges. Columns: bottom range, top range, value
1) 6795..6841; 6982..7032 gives 1.31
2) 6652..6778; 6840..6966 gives 1.22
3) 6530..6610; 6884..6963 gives 1.28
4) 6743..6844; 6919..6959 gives 1.12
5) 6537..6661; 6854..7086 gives 1.30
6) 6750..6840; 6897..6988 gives 1.18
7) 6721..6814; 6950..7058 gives 1.25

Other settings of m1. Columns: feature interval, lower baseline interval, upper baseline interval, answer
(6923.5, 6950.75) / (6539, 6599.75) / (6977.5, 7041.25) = 0.15 mag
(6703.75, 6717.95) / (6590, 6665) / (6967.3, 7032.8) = 0.28 mag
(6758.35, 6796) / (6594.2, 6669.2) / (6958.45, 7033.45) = 0.06 mag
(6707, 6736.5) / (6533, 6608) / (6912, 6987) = 0.10 mag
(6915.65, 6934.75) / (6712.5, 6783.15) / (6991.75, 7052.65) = -0.01 mag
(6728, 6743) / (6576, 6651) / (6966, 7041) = 0.11 mag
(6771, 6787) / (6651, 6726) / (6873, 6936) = -0.07 mag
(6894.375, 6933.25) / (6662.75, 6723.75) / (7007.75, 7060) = -0.03 mag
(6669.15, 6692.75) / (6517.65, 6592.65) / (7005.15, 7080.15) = 0.16 mag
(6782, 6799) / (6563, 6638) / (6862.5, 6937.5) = -0.04 mag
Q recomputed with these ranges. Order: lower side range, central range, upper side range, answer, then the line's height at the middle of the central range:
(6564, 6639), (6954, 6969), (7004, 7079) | -0.06 mag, 19.3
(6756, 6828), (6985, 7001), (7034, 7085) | -0.09 mag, 18.7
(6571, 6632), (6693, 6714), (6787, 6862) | 0.27 mag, 15.5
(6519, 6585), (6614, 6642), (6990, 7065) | -0.05 mag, 14.9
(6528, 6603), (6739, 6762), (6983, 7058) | 0.08 mag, 16.6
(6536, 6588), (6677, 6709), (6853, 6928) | 0.19 mag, 15.4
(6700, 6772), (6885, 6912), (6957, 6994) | 0.04 mag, 18.7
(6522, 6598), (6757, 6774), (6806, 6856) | 0.00 mag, 15.6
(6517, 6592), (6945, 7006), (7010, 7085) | -0.04 mag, 19.3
